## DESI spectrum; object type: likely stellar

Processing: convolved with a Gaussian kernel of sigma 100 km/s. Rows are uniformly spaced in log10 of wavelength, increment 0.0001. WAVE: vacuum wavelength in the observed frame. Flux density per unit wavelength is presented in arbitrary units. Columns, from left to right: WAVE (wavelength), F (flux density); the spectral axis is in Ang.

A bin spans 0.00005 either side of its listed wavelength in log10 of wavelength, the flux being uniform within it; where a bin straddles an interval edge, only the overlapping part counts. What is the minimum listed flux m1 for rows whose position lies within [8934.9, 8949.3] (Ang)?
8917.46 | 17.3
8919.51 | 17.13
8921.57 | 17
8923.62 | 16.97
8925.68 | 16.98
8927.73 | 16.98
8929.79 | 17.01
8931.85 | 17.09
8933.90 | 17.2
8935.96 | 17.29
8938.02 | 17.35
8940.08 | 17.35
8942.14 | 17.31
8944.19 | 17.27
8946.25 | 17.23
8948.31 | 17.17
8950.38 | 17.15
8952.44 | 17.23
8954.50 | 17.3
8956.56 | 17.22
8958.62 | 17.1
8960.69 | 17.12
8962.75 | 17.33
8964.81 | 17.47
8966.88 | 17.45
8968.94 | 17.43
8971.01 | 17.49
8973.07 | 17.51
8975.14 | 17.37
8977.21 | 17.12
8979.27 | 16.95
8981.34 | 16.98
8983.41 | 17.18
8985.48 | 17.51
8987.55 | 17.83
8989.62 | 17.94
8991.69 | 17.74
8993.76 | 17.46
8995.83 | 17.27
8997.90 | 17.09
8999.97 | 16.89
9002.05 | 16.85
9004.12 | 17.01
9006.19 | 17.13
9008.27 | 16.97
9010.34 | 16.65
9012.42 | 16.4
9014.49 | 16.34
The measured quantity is 17.17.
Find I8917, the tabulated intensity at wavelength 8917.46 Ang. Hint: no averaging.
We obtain 17.3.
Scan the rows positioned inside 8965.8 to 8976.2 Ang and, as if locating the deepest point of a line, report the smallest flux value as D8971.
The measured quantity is 17.37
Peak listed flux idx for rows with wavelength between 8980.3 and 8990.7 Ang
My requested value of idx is 17.94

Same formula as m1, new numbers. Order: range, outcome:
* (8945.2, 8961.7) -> 17.1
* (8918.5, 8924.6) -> 16.97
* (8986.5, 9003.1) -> 16.85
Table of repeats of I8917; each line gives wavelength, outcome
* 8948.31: 17.17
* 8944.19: 17.27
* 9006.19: 17.13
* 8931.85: 17.09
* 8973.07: 17.51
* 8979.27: 16.95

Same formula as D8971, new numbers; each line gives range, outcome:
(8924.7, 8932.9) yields 16.98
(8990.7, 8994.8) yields 17.46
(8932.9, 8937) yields 17.2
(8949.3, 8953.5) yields 17.15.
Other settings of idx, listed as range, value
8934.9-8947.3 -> 17.35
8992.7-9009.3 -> 17.46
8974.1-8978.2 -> 17.37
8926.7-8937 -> 17.29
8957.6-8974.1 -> 17.51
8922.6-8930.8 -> 17.01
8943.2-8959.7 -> 17.3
